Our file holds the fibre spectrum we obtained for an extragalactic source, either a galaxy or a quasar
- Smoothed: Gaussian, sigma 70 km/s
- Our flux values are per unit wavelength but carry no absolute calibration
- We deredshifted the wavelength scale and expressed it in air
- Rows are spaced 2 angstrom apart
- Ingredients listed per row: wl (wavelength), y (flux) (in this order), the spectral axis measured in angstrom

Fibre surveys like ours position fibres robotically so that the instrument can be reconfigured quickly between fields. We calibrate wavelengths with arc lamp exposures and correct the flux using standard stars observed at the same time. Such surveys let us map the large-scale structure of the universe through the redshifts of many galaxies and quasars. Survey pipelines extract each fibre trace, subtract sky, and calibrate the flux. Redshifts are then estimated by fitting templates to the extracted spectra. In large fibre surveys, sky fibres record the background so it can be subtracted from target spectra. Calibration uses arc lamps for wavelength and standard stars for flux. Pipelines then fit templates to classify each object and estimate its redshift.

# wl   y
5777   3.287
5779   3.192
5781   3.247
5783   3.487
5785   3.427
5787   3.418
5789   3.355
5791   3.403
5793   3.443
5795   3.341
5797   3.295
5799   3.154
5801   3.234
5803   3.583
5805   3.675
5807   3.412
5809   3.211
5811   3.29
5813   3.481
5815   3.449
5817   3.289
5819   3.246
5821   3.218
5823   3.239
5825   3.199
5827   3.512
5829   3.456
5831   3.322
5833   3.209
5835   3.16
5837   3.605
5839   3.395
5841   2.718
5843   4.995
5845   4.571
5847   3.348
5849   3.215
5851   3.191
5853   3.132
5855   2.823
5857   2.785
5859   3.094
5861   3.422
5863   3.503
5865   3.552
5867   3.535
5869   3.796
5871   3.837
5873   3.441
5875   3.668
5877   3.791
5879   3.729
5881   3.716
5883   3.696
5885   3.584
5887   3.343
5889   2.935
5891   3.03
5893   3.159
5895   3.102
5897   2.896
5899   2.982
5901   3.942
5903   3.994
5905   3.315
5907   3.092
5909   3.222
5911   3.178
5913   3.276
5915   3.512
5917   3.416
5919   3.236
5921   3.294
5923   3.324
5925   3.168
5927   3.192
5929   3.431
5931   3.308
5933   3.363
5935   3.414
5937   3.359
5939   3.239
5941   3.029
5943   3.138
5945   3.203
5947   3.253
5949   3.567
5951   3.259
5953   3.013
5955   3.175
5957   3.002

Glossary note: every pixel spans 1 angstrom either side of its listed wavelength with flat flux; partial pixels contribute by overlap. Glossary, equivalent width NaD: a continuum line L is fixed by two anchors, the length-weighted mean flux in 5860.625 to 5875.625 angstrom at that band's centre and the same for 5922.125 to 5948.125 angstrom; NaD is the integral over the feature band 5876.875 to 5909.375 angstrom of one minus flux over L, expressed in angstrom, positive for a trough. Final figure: 0.93 angstrom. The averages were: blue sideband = 3.6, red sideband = 3.26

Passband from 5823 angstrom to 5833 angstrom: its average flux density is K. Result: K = 3.34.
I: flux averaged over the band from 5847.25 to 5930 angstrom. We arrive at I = 3.35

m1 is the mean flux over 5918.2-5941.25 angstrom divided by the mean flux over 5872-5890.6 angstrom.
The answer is 0.93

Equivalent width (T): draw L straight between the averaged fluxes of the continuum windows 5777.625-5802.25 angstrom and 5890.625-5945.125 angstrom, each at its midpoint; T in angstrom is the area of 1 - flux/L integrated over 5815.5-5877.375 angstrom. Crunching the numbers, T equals -2.10 angstrom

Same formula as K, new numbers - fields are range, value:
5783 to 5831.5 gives 3.36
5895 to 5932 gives 3.32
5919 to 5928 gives 3.24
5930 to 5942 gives 3.29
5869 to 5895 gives 3.49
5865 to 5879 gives 3.67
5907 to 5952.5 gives 3.28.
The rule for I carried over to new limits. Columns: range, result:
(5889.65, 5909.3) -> 3.27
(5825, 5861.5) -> 3.38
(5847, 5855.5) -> 3.14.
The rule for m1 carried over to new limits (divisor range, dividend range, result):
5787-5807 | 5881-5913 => 0.98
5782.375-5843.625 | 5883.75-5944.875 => 0.97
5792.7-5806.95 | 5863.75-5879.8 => 1.08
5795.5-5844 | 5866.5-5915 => 1.01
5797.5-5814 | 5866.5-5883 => 1.09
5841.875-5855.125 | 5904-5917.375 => 0.90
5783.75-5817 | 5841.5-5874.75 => 1.04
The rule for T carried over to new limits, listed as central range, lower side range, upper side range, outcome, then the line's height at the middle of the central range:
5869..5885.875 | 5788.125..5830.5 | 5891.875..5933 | -1.88 angstrom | 3.32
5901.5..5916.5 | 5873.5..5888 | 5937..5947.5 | 0.18 angstrom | 3.43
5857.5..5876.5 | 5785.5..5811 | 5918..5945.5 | -1.19 angstrom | 3.32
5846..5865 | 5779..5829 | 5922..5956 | 0.76 angstrom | 3.32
